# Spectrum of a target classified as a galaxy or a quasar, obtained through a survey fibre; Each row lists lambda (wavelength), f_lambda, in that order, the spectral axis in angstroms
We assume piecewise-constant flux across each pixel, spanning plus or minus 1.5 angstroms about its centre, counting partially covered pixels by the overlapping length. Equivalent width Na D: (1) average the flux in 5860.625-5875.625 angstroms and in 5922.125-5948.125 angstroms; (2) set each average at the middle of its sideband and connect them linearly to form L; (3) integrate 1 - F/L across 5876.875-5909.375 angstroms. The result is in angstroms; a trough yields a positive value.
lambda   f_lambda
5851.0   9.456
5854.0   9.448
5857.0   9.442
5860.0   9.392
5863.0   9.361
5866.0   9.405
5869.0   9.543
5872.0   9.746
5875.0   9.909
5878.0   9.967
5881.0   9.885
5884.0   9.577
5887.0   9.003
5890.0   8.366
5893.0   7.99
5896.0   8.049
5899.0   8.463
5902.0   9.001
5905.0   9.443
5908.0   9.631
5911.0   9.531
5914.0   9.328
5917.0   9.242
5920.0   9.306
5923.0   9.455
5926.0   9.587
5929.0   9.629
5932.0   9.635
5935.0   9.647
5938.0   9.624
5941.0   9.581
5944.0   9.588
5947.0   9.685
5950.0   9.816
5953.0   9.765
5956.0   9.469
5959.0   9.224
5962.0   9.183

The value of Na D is 1.9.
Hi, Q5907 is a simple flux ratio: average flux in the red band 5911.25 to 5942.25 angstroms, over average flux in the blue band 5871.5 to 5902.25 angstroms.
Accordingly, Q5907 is 1.05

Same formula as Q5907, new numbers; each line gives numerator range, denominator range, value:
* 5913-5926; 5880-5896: 1.06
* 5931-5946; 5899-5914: 1.03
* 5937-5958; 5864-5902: 1.05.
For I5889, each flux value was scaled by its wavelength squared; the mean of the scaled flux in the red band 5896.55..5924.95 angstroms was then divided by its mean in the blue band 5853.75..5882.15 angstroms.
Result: 0.97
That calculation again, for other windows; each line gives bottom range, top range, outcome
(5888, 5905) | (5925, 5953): 1.15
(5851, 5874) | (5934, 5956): 1.05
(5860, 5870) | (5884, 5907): 0.93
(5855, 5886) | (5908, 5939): 1.01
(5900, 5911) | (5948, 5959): 1.05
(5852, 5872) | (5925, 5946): 1.04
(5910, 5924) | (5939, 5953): 1.04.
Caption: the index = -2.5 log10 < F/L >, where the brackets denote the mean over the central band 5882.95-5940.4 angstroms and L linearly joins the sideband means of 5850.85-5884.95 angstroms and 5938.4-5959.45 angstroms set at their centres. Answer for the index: 0.05 mag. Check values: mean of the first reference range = 9.6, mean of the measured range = 9.19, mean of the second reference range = 9.61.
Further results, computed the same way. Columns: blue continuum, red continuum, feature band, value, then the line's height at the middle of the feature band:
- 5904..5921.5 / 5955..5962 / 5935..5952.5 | -0.04 mag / 9.34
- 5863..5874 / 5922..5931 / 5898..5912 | 0.04 mag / 9.56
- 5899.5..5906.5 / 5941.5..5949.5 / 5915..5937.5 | -0.01 mag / 9.41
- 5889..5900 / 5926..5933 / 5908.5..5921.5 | -0.04 mag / 9.03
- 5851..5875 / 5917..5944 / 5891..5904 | 0.13 mag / 9.52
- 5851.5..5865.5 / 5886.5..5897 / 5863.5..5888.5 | -0.09 mag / 8.83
